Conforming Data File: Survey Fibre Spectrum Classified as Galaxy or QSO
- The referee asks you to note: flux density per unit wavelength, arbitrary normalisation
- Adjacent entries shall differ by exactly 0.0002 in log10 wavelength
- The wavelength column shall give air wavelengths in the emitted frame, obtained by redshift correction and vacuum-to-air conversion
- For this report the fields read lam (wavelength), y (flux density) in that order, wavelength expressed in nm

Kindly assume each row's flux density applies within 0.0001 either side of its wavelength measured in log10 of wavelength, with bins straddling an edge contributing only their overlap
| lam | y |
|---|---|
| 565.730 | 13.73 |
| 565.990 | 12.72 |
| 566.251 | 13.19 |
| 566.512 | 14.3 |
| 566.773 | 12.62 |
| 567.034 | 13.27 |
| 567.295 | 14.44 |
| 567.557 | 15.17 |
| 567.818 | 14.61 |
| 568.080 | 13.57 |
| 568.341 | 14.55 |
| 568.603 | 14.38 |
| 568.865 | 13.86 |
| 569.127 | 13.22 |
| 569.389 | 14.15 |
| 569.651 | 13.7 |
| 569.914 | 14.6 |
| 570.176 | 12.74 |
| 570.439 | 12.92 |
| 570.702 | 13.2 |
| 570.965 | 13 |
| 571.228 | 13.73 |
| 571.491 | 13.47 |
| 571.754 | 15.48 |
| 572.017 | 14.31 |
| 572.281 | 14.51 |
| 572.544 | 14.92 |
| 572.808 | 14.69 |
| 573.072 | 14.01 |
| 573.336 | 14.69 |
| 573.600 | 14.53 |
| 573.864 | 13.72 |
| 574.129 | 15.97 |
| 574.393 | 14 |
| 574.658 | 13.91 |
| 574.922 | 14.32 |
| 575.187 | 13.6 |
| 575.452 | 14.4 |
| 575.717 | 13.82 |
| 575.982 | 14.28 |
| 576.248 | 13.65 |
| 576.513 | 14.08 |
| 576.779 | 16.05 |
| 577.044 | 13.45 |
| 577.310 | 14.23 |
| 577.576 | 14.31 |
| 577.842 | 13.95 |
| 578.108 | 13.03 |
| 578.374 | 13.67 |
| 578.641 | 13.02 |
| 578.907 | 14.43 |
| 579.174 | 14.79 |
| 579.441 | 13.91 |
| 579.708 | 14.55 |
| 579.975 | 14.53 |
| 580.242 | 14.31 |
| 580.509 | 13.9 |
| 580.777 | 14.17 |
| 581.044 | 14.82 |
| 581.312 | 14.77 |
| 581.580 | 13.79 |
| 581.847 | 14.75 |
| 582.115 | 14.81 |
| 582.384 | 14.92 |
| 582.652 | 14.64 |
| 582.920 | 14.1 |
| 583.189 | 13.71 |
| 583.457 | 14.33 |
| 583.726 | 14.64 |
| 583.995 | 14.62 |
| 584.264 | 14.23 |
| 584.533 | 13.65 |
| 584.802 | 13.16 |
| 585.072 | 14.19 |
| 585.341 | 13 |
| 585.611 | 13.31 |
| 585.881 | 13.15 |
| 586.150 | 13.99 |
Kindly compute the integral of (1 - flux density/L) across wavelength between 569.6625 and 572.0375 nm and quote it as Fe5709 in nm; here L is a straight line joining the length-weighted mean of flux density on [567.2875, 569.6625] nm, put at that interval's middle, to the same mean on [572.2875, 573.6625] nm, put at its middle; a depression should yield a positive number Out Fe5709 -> 0.11 nm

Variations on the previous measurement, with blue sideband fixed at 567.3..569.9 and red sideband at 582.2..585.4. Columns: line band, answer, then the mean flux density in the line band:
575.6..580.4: 0.01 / 14.1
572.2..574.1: -0.05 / 14.5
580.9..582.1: -0.04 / 14.6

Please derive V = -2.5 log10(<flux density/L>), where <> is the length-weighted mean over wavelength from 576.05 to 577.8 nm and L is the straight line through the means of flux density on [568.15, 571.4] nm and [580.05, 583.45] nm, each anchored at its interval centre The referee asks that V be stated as -0.013 mag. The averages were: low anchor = 13.7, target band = 14.3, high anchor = 14.4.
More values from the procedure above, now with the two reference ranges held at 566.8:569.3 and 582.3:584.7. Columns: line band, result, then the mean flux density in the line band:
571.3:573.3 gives -0.03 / 14.5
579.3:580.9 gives 0.00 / 14.2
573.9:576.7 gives 0.00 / 14.2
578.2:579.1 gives 0.04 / 13.7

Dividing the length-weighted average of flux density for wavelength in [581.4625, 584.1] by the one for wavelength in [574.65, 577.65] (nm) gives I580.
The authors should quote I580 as 1.02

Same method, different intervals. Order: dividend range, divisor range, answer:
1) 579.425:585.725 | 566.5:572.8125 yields 1.02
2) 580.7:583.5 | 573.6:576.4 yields 1.02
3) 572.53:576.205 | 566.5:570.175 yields 1.02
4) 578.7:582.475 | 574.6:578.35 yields 1.03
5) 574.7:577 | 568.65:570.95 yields 1.05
